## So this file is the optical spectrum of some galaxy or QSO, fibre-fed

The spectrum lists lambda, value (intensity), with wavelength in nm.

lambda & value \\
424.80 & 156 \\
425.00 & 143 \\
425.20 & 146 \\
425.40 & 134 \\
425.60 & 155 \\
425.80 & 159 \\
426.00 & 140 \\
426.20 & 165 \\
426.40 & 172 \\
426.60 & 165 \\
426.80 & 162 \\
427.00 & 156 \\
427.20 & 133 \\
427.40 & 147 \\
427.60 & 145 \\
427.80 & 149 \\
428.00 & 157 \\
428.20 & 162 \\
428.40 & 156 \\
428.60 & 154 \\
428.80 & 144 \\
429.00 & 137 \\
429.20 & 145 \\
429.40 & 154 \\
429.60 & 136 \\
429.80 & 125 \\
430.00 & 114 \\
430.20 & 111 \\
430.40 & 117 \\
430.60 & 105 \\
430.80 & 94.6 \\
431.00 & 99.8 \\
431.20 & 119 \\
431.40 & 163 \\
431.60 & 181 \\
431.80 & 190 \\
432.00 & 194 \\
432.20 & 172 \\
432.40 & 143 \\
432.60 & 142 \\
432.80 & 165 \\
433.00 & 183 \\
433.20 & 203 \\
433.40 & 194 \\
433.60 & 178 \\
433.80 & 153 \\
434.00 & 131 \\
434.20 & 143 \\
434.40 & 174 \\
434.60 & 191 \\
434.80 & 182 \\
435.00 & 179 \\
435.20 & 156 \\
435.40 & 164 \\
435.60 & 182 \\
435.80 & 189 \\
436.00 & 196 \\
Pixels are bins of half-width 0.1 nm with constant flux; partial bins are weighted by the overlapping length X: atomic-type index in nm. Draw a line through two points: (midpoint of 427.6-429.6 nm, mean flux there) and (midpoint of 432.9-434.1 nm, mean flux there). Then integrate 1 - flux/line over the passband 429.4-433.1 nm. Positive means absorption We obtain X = 0.48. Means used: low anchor 150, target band 142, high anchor 174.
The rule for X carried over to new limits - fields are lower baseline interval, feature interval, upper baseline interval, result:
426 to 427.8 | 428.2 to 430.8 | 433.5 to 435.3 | 0.41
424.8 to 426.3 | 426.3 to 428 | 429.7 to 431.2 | -0.21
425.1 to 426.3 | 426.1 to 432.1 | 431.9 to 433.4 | 0.59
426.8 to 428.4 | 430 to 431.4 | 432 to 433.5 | 0.45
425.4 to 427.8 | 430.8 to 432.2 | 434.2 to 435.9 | 0.10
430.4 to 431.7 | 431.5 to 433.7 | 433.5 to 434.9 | -0.49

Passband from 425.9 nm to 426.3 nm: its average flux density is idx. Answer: 153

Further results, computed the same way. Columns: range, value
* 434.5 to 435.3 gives 177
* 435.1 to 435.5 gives 160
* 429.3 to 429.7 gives 145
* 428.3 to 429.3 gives 147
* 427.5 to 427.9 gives 147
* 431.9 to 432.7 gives 163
